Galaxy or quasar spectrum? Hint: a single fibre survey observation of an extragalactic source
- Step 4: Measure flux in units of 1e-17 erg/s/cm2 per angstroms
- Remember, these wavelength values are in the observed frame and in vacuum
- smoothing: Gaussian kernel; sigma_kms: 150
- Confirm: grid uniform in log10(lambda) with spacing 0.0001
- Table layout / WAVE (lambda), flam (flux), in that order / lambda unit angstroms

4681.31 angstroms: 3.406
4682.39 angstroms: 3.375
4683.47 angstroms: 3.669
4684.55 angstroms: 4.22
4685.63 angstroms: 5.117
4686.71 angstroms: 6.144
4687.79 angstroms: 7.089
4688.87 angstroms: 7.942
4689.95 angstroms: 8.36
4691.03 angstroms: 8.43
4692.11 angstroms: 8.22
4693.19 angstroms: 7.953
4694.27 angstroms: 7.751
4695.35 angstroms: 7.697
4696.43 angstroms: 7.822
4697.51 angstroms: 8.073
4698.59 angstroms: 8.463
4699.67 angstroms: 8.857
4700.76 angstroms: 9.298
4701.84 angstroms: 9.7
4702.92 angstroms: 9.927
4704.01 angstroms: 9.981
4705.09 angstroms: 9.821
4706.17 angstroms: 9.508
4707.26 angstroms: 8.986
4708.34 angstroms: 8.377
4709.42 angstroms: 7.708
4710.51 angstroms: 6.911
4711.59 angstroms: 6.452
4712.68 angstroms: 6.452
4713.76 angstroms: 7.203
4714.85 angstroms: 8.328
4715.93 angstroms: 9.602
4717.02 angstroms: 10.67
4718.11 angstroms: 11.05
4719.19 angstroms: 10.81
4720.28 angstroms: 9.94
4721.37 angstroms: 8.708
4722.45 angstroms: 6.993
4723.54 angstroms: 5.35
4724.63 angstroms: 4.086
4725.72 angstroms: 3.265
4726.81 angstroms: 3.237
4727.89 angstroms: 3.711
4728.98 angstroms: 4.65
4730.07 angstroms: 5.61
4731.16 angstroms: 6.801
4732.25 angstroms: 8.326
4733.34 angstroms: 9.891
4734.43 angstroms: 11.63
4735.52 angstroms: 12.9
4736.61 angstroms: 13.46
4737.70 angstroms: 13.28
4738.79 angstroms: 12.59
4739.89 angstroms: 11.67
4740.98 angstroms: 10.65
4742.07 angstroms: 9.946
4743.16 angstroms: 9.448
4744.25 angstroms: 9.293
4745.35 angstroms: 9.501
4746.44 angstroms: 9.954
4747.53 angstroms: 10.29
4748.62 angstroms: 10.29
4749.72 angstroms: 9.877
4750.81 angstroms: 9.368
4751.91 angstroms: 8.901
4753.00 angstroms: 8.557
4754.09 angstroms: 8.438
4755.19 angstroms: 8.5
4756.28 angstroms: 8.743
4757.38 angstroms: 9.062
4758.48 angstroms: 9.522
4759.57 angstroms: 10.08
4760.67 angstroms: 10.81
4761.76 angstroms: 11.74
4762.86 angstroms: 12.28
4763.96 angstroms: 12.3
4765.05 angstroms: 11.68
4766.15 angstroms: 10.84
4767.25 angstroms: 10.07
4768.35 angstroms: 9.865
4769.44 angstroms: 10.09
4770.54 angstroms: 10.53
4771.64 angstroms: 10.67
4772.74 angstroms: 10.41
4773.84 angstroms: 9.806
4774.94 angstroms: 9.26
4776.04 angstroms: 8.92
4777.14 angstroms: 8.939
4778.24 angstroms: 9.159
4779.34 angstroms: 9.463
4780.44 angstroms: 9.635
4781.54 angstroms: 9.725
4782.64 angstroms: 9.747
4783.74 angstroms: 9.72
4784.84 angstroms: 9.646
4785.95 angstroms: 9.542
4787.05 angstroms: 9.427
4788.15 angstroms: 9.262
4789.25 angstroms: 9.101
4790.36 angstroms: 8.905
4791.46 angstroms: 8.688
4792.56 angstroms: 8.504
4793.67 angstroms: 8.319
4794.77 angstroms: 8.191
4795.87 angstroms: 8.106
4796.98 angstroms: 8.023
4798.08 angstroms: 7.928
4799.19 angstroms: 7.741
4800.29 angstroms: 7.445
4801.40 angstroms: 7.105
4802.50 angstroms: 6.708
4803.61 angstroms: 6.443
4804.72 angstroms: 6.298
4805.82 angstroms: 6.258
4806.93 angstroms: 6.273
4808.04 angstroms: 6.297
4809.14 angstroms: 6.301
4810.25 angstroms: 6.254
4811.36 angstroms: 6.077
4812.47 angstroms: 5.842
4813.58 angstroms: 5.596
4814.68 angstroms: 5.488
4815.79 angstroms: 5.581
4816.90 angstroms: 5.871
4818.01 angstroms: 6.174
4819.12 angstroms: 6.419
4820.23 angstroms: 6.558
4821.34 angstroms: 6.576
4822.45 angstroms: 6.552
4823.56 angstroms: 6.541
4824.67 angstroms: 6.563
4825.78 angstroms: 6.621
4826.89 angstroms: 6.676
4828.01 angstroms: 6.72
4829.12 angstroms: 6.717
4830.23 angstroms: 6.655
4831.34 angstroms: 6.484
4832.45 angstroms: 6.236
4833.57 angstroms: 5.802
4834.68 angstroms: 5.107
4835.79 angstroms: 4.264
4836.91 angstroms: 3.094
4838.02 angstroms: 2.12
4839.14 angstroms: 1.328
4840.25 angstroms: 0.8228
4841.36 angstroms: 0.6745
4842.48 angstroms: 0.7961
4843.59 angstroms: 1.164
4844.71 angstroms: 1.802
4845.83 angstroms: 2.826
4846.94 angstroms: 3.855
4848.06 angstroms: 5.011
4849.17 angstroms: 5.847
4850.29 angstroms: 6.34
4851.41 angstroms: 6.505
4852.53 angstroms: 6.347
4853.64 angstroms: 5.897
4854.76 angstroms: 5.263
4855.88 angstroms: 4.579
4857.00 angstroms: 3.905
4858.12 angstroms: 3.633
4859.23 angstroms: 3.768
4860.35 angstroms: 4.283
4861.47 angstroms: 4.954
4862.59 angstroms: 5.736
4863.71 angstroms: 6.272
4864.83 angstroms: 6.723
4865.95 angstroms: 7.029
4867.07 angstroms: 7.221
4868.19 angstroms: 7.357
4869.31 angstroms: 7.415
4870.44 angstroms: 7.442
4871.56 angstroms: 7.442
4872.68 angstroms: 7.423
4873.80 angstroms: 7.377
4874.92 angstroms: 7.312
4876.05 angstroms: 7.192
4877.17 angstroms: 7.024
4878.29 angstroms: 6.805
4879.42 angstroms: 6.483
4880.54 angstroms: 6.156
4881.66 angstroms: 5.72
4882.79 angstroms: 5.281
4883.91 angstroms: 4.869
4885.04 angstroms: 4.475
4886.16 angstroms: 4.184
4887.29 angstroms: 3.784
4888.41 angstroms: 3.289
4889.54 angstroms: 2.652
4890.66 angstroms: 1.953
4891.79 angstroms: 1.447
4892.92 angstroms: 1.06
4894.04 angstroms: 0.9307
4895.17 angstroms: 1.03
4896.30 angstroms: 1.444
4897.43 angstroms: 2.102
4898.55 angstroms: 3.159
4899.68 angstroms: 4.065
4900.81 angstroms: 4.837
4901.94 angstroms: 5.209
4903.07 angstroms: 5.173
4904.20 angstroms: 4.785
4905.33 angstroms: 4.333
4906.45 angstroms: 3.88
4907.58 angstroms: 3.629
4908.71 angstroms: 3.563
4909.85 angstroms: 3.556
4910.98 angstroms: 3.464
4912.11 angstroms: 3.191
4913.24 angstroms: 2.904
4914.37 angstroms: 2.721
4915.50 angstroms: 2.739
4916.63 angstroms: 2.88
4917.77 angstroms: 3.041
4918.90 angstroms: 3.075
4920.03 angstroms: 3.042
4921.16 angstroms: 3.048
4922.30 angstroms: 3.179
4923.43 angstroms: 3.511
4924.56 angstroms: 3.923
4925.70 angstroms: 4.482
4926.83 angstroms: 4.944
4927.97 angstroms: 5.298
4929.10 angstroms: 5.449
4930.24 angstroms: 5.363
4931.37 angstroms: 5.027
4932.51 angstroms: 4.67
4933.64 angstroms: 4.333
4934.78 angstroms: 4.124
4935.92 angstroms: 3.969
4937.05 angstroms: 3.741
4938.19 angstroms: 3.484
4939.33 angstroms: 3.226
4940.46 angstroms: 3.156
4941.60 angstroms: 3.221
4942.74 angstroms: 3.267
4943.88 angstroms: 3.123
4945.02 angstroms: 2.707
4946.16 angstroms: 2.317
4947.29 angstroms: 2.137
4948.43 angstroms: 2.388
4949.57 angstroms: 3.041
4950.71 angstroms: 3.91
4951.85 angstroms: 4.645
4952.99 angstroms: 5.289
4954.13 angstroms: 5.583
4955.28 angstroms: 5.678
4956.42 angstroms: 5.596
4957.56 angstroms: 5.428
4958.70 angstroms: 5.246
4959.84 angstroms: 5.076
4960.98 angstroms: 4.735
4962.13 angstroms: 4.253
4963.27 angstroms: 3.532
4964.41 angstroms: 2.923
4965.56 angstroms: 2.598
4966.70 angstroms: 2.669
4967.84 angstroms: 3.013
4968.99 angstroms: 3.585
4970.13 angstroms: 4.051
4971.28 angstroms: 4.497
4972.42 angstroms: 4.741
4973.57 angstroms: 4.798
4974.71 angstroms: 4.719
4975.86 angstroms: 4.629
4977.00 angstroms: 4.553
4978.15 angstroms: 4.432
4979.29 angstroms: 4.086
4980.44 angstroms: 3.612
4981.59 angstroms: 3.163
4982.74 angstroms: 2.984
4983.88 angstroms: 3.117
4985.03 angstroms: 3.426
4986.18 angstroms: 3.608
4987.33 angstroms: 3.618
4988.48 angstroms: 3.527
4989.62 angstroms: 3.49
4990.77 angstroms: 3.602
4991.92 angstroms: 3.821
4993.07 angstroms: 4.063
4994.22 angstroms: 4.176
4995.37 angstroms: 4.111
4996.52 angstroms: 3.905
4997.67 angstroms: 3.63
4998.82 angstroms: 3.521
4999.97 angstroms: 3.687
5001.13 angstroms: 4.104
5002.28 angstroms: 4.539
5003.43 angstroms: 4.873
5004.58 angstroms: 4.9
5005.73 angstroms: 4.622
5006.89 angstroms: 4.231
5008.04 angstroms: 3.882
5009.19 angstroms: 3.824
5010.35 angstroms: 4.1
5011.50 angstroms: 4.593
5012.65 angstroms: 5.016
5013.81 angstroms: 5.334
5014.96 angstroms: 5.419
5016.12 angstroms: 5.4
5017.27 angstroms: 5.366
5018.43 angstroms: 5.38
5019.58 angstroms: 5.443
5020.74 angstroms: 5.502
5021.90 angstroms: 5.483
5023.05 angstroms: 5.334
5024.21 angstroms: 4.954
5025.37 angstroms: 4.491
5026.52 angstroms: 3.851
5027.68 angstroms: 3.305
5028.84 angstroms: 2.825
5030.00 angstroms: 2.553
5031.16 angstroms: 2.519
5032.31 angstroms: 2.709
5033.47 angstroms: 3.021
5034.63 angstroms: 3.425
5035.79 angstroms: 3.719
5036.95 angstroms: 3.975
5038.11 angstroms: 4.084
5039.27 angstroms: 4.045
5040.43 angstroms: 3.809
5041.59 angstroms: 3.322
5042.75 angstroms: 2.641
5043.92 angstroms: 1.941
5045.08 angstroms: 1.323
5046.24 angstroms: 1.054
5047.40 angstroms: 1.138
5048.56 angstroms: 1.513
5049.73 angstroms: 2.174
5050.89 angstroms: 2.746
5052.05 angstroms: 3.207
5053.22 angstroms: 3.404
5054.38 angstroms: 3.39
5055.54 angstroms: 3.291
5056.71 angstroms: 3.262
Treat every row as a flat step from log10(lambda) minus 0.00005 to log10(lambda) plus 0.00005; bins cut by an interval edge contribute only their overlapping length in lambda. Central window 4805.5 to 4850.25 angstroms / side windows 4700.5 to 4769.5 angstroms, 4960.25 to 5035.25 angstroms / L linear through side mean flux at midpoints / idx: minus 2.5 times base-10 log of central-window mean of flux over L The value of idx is 0.42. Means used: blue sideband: 9.17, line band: 5.05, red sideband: 4.06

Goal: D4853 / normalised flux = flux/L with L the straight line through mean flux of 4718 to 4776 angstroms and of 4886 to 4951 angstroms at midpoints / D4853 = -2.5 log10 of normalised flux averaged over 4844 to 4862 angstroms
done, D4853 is 0.22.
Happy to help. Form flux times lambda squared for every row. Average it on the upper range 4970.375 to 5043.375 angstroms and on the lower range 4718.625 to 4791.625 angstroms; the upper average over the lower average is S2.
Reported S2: 0.48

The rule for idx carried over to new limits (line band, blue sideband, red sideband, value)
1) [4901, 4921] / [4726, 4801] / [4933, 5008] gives 0.46 mag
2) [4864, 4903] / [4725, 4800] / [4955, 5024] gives 0.34 mag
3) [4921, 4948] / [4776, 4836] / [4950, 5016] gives 0.31 mag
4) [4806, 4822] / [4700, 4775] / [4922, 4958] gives 0.19 mag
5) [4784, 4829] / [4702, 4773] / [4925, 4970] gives 0.06 mag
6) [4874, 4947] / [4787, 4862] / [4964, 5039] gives 0.26 mag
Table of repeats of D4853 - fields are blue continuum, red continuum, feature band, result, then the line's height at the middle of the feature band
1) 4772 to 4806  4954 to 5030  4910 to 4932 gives 0.464 mag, 5.79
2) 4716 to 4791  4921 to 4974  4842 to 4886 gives 0.137 mag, 6.35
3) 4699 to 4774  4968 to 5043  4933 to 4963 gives 0.280 mag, 5.19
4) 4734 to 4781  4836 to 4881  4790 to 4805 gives 0.066 mag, 8.22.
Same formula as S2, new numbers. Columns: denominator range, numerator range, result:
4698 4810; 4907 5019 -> 0.49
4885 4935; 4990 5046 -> 1.19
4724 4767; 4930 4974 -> 0.46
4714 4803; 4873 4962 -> 0.47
